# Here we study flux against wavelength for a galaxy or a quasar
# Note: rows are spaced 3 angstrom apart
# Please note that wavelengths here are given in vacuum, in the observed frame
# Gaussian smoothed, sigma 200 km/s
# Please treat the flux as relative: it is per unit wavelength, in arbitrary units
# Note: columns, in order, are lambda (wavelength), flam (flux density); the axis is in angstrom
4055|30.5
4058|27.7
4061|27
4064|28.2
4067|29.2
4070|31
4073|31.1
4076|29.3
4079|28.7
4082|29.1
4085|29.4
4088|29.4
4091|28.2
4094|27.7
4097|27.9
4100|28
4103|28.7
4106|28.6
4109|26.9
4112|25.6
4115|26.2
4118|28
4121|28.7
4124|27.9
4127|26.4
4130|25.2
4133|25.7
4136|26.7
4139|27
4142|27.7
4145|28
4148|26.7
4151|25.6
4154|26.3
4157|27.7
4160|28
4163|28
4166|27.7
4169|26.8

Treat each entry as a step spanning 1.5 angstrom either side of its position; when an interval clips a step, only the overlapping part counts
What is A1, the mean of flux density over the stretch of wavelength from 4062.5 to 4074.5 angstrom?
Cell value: 29.9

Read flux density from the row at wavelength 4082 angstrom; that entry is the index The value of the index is 29.1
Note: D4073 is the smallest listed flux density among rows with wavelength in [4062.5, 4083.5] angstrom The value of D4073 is 28.2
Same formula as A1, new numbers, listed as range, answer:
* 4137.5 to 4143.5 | 27.3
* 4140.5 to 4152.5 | 27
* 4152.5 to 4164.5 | 27.5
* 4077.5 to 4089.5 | 29.1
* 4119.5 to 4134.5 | 26.8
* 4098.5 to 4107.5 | 28.4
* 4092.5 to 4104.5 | 28.1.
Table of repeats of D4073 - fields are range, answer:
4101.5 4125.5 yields 25.6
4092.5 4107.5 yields 27.7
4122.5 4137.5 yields 25.2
